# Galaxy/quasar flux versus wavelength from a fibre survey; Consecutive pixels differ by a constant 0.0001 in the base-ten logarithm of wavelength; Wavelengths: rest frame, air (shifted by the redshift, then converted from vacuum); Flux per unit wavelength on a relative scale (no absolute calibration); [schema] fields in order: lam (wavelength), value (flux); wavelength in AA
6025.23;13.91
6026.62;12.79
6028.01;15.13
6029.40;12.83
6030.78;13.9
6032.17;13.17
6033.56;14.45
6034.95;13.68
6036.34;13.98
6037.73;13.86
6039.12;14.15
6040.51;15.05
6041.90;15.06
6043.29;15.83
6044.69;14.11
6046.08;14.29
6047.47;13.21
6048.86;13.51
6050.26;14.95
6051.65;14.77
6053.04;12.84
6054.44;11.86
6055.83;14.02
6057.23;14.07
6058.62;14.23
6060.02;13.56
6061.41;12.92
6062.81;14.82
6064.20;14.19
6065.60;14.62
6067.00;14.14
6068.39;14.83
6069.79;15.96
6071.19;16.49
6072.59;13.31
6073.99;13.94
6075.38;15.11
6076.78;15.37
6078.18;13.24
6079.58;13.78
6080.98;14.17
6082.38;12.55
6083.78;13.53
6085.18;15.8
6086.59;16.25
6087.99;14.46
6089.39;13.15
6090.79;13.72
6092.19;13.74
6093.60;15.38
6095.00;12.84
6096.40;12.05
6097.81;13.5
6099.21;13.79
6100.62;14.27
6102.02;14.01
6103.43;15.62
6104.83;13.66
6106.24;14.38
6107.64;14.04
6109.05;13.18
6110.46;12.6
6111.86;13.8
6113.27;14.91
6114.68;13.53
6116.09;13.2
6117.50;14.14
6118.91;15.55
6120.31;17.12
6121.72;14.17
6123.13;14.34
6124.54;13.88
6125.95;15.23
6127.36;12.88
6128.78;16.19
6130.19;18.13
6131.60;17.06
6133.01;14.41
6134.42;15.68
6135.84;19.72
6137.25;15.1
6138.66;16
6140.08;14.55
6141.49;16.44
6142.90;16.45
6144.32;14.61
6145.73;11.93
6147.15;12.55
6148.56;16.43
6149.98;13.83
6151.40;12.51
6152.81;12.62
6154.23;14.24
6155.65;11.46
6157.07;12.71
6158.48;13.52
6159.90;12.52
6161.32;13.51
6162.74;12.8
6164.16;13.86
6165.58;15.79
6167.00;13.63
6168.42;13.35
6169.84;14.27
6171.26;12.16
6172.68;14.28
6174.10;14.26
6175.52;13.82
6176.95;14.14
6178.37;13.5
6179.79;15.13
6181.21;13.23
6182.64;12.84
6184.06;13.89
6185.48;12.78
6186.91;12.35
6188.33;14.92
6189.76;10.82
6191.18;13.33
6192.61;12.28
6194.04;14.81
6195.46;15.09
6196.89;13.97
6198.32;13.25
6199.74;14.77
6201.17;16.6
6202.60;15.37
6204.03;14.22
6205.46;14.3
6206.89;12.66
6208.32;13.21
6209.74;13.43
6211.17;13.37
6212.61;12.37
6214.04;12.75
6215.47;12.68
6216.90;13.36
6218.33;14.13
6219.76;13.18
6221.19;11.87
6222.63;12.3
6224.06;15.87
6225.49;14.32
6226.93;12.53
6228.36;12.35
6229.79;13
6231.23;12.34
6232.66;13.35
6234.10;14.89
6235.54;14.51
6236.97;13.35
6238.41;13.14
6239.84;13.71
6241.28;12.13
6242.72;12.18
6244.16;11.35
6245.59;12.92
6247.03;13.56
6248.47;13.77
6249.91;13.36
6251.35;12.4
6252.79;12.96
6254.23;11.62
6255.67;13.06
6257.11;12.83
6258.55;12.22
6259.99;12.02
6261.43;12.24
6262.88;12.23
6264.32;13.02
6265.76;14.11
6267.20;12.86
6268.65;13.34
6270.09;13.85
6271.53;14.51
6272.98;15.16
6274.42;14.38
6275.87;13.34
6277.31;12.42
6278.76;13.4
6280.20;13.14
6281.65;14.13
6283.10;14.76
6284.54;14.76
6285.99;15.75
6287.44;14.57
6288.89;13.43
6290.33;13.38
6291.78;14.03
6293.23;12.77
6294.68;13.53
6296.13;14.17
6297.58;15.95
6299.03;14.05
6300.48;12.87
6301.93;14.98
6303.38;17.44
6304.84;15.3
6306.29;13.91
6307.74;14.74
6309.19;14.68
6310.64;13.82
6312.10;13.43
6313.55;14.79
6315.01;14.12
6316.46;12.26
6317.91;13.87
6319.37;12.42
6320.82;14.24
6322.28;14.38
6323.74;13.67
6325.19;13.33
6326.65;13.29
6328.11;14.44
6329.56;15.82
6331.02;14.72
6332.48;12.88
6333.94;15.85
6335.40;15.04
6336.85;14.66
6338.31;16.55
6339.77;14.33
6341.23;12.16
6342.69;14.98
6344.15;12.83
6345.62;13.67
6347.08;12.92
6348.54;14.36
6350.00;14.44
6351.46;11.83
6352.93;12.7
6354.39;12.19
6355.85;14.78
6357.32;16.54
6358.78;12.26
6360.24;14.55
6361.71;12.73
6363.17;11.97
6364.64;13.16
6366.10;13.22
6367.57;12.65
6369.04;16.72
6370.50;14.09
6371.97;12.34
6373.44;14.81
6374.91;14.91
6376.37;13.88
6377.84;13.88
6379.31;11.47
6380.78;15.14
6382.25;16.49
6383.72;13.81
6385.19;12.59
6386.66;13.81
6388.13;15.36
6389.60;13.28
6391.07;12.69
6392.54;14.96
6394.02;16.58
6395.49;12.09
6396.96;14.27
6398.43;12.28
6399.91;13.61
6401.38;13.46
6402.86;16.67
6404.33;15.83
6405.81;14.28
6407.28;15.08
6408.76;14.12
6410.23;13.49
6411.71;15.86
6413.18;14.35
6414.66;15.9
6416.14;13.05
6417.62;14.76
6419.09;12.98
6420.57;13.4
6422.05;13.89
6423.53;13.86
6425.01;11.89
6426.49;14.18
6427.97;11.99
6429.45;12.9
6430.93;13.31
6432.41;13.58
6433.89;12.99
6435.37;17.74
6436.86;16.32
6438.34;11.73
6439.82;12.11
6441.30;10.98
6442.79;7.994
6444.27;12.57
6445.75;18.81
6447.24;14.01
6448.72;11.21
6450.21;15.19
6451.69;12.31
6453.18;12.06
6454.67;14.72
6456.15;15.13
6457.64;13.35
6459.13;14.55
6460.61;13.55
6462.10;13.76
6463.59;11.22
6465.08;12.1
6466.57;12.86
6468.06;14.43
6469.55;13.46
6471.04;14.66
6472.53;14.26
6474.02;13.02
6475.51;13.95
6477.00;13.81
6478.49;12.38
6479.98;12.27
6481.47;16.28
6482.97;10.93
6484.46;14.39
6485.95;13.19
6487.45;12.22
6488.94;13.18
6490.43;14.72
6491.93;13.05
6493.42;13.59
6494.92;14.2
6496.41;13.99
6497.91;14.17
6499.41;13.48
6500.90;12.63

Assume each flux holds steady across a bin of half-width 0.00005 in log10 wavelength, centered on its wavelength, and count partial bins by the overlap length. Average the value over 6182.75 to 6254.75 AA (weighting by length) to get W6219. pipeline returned 13.4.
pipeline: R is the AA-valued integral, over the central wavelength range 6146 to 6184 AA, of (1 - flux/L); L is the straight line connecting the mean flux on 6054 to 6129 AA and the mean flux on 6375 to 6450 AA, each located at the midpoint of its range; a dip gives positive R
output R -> 1.5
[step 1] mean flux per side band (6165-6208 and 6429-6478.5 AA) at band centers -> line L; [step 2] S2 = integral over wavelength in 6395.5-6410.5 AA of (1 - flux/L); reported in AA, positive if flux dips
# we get -0.8 AA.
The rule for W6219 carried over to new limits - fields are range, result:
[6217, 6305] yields 13.5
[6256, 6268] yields 12.7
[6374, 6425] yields 14.1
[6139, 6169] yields 13.8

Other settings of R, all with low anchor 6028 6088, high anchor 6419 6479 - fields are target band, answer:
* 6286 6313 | -1.2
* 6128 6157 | -1.9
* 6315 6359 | -1.0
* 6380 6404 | -1.2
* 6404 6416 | -1.1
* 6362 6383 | -0.5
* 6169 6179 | 0.1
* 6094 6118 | 0.6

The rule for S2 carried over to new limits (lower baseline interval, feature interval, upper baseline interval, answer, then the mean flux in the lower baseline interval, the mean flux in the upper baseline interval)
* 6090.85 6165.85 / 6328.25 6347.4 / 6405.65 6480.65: -0.8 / 14.3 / 13.6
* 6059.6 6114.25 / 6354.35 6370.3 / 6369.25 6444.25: 0.1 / 14.1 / 13.8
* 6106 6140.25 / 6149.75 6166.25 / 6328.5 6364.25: 1.7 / 15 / 13.9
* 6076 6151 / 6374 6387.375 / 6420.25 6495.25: -0.3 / 14.5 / 13.4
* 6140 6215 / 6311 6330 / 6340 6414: 0.1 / 13.7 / 13.9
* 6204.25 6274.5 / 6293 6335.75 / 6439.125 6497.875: -3.3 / 13.2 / 13.4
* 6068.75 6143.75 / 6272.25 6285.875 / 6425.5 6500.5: 0.0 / 14.7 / 13.4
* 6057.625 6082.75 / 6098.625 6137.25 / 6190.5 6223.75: -2.0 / 14.3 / 13.6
